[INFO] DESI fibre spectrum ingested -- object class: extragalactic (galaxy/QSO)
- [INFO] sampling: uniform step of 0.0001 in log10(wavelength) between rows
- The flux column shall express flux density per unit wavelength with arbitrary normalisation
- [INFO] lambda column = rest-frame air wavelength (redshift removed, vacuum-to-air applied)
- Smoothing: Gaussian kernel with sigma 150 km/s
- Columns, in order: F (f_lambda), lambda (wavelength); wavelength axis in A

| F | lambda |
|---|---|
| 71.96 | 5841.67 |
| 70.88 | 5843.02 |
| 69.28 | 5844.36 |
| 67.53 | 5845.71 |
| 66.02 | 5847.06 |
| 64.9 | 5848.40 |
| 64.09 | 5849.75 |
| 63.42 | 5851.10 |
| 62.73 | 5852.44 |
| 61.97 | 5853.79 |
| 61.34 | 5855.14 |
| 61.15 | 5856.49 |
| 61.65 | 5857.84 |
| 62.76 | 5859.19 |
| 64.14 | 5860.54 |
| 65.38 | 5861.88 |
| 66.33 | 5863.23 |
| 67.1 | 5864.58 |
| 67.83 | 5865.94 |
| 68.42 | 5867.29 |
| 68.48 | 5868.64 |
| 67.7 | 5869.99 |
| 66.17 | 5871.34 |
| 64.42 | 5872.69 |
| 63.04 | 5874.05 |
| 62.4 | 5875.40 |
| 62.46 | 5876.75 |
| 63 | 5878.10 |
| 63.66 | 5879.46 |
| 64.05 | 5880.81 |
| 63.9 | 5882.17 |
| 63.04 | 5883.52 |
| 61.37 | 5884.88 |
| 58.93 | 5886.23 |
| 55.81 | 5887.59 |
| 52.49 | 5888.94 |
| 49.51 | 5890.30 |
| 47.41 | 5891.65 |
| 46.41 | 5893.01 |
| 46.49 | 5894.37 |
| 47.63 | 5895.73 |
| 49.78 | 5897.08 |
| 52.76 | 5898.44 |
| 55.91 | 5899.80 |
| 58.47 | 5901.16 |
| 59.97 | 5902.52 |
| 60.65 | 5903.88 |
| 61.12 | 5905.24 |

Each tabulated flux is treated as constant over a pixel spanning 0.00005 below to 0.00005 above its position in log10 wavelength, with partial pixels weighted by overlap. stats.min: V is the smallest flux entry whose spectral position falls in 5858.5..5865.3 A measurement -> 62.76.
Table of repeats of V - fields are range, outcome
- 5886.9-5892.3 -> 47.41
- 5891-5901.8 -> 46.41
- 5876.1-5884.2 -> 62.46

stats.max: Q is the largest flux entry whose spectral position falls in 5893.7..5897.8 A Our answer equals 49.78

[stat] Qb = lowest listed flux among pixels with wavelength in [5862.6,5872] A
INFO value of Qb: 66.17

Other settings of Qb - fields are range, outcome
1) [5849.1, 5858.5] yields 61.15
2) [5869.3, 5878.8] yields 62.4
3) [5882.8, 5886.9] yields 58.93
